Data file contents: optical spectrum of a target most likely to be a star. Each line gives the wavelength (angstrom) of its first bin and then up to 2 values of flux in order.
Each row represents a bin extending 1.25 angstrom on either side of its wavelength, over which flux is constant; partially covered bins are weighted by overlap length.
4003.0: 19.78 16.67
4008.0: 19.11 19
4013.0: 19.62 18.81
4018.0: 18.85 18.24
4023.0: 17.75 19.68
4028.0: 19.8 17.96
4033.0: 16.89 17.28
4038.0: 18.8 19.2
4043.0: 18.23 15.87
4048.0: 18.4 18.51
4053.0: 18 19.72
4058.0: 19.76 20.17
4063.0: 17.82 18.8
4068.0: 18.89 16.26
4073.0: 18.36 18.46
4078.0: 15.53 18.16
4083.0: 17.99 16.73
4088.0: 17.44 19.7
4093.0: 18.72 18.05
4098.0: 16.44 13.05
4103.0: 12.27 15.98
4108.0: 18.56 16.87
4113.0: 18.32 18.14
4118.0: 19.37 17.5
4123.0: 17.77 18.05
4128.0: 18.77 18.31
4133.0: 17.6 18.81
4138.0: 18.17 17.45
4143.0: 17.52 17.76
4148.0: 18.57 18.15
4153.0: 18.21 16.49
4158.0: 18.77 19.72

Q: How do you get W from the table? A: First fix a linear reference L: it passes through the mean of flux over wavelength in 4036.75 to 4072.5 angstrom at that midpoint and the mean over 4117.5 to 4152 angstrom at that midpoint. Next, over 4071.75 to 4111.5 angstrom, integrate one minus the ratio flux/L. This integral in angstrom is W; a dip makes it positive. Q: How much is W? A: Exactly 2.8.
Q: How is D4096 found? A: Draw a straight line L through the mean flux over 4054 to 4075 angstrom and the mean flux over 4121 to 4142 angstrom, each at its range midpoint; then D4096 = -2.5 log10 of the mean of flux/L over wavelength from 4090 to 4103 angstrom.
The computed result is 0.11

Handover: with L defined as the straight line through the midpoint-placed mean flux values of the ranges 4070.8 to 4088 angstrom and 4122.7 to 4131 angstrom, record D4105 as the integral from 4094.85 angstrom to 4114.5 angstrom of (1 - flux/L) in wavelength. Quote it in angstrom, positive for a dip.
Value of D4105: 1.9 angstrom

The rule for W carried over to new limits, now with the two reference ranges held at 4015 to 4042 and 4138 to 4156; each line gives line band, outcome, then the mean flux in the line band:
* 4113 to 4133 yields -0.3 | 18.2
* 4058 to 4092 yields 0.2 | 18.1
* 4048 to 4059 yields -0.3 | 18.9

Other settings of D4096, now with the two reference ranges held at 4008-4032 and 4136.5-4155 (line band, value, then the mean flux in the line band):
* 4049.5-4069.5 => -0.02 mag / 18.9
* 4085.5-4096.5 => 0.00 mag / 18.3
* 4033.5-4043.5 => 0.03 mag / 18.3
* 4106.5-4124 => 0.01 mag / 18.1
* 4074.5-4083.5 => 0.06 mag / 17.5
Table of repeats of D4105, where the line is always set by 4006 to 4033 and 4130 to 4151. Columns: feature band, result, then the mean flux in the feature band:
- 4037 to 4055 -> 0.4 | 18.2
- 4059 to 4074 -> 0.0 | 18.4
